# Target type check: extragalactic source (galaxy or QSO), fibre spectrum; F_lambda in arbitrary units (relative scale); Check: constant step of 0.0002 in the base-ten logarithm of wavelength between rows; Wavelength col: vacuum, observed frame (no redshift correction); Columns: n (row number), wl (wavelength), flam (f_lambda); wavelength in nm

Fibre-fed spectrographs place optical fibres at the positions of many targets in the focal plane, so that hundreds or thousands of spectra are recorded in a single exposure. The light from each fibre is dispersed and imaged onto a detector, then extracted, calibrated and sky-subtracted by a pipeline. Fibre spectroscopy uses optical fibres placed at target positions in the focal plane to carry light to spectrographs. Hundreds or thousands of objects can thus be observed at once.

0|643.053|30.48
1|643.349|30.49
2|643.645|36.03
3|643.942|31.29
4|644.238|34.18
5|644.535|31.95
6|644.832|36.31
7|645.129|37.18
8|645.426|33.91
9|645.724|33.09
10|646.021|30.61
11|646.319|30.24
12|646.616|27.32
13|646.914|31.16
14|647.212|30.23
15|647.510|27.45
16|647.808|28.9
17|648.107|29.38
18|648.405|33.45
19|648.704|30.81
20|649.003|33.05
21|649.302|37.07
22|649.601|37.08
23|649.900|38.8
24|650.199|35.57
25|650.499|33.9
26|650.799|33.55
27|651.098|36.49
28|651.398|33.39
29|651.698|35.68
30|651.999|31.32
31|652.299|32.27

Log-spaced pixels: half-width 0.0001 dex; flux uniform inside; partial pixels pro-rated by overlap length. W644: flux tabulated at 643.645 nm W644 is 36.03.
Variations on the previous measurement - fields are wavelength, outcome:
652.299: 32.27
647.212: 30.23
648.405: 33.45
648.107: 29.38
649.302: 37.07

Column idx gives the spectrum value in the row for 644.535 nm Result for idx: 31.95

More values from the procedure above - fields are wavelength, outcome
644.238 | 34.18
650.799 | 33.55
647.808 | 28.9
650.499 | 33.9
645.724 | 33.09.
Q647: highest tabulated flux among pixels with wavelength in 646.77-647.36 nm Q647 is 31.16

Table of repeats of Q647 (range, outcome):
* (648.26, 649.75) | 37.08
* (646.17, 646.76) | 30.24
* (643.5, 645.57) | 37.18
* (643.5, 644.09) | 36.03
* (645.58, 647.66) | 33.09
